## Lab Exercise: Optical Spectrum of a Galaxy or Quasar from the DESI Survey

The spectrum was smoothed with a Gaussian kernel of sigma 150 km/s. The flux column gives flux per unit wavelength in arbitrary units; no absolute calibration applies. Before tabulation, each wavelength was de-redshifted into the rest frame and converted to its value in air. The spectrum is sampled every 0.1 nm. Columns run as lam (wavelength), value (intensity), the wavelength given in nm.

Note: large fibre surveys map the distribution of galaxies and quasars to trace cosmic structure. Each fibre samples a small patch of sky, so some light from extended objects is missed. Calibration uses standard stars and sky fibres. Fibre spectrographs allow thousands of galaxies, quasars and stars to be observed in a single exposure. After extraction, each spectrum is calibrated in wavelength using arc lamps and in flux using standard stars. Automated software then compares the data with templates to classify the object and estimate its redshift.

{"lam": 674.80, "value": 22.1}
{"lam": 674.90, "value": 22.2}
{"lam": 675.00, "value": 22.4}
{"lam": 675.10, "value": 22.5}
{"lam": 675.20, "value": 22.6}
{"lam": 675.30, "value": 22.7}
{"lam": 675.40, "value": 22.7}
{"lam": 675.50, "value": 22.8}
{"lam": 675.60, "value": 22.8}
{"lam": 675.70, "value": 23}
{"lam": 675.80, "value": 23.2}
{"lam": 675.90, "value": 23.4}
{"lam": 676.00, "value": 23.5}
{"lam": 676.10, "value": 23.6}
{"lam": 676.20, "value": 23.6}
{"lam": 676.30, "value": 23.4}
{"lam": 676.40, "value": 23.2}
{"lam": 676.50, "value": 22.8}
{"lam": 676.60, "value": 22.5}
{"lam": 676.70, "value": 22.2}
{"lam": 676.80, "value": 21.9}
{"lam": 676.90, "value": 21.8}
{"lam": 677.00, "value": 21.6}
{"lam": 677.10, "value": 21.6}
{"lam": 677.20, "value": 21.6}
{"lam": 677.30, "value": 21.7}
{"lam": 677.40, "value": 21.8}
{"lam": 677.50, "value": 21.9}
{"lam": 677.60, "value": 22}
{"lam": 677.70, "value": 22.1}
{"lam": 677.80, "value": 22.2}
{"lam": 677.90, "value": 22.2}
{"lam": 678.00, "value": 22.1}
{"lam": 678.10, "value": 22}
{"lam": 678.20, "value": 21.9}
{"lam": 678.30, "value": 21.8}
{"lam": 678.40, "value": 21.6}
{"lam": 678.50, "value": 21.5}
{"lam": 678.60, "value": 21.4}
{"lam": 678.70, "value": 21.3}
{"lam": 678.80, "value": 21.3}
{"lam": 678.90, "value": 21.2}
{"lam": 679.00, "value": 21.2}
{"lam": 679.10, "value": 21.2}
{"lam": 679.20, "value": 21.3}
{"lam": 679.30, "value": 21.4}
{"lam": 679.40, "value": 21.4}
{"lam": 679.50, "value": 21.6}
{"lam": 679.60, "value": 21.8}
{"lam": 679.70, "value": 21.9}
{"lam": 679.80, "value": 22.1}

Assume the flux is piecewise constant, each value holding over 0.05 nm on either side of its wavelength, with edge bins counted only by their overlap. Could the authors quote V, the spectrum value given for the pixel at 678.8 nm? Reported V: 21.3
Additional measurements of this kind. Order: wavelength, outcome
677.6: 22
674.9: 22.2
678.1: 22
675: 22.4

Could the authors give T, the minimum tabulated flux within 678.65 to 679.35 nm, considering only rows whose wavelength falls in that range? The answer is 21.2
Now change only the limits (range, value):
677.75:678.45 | 21.6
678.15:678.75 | 21.3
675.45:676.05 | 22.8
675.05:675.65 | 22.5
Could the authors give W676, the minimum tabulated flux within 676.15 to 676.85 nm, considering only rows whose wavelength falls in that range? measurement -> 21.9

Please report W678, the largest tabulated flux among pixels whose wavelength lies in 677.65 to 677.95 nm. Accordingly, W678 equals 22.2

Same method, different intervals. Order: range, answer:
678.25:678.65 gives 21.8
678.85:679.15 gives 21.2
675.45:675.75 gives 23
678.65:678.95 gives 21.3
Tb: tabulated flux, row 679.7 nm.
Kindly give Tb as 21.9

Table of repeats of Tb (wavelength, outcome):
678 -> 22.1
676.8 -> 21.9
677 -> 21.6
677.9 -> 22.2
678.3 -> 21.8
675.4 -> 22.7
